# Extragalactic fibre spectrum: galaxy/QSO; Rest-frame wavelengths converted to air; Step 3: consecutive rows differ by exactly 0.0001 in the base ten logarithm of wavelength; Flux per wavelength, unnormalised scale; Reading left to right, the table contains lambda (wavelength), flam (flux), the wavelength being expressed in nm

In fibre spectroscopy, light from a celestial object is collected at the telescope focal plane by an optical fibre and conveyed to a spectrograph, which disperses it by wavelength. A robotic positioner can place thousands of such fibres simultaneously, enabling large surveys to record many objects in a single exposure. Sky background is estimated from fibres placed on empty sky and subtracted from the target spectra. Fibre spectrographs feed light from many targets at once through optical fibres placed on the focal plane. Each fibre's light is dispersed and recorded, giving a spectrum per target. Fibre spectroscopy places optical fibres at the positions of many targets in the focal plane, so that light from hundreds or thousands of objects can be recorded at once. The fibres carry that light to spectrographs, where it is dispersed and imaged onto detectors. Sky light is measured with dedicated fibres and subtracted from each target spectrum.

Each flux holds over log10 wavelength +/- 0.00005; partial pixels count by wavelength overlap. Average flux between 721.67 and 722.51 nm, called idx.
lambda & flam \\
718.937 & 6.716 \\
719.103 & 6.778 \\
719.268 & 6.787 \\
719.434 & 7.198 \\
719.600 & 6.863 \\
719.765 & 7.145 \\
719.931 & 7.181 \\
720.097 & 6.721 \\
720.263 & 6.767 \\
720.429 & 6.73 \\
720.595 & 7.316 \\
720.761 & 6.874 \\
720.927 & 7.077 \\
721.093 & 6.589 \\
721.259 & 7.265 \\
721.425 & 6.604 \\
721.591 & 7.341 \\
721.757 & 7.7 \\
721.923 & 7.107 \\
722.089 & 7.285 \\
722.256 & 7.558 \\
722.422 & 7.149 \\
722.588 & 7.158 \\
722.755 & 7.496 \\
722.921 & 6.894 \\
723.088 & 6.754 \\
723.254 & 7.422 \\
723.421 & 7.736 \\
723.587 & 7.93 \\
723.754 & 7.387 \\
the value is 7.36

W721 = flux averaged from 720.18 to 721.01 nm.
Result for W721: 6.95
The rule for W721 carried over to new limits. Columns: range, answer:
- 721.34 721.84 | 7.22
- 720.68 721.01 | 6.98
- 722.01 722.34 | 7.41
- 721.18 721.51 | 6.94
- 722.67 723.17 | 7.04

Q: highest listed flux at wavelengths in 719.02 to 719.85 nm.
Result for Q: 7.198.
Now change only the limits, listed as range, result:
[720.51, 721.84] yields 7.7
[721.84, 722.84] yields 7.558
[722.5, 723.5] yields 7.736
